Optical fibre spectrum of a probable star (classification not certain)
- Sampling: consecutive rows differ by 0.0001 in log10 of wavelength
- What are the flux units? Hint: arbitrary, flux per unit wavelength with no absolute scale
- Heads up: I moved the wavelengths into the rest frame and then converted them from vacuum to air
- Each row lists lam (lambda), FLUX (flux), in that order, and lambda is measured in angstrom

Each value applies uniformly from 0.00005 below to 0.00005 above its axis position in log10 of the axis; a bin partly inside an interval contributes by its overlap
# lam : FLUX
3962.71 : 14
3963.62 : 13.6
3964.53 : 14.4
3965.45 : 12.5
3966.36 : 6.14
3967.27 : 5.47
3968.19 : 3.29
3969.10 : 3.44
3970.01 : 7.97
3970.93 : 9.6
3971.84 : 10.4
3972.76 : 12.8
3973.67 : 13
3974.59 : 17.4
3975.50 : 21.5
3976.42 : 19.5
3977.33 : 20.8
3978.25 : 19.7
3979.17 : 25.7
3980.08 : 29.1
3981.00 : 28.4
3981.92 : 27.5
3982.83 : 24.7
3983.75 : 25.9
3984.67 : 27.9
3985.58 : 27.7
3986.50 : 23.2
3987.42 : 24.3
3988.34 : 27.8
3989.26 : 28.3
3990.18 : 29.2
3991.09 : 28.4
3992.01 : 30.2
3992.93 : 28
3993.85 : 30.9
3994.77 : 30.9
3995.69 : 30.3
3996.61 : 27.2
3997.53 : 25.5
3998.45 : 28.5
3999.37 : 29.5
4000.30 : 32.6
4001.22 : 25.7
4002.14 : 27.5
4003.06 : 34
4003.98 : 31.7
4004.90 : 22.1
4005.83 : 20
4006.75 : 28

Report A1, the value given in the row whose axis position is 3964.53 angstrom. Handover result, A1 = 14.4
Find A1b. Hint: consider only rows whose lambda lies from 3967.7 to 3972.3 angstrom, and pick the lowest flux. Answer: 3.29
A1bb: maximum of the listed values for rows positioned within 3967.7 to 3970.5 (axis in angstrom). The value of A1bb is 7.97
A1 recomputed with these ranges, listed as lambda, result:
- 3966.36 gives 6.14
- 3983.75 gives 25.9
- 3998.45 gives 28.5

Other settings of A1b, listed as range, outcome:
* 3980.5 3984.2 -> 24.7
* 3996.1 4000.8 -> 25.5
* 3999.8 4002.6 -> 25.7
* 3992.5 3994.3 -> 28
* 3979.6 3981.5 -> 28.4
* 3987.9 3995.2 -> 27.8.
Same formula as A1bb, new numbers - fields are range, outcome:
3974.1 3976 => 21.5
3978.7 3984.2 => 29.1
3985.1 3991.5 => 29.2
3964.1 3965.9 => 14.4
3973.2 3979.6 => 25.7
